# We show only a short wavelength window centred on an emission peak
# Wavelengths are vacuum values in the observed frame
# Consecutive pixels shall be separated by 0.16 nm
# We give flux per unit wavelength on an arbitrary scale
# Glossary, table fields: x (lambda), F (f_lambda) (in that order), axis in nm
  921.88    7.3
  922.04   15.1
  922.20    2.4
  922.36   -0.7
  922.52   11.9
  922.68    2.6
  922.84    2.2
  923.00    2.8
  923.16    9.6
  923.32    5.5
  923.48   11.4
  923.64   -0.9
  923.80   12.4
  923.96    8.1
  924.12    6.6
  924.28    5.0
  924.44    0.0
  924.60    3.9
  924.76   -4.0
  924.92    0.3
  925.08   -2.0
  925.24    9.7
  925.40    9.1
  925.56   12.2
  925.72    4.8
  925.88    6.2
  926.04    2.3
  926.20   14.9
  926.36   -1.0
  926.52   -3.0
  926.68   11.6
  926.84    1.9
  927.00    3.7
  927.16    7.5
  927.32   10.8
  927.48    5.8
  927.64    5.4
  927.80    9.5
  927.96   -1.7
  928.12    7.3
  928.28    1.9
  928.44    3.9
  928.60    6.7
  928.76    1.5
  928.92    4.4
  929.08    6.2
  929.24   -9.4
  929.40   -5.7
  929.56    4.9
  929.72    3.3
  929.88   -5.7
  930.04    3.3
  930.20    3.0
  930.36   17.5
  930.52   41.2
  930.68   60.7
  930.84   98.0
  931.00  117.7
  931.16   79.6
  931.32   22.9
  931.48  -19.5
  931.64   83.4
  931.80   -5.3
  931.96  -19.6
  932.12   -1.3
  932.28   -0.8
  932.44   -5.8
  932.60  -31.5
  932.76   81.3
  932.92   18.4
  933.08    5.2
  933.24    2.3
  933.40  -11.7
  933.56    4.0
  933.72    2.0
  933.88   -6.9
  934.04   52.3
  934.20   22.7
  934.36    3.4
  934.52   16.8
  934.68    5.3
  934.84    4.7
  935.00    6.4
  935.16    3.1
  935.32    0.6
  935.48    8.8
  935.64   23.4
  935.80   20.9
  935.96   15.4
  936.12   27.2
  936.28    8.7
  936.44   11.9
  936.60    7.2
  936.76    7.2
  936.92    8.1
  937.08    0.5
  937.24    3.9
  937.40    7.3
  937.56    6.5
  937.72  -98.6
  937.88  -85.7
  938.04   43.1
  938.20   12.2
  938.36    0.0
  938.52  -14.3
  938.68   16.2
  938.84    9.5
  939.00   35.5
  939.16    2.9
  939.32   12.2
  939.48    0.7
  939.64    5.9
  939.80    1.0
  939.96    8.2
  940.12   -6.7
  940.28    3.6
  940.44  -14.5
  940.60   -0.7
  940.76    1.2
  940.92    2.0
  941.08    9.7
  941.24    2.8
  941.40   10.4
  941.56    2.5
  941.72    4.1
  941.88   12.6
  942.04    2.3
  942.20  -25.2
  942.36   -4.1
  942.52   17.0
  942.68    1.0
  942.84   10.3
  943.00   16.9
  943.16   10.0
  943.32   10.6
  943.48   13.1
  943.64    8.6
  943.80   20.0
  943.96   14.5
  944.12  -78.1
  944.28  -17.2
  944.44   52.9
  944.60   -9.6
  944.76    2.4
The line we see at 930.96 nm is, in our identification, H-beta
